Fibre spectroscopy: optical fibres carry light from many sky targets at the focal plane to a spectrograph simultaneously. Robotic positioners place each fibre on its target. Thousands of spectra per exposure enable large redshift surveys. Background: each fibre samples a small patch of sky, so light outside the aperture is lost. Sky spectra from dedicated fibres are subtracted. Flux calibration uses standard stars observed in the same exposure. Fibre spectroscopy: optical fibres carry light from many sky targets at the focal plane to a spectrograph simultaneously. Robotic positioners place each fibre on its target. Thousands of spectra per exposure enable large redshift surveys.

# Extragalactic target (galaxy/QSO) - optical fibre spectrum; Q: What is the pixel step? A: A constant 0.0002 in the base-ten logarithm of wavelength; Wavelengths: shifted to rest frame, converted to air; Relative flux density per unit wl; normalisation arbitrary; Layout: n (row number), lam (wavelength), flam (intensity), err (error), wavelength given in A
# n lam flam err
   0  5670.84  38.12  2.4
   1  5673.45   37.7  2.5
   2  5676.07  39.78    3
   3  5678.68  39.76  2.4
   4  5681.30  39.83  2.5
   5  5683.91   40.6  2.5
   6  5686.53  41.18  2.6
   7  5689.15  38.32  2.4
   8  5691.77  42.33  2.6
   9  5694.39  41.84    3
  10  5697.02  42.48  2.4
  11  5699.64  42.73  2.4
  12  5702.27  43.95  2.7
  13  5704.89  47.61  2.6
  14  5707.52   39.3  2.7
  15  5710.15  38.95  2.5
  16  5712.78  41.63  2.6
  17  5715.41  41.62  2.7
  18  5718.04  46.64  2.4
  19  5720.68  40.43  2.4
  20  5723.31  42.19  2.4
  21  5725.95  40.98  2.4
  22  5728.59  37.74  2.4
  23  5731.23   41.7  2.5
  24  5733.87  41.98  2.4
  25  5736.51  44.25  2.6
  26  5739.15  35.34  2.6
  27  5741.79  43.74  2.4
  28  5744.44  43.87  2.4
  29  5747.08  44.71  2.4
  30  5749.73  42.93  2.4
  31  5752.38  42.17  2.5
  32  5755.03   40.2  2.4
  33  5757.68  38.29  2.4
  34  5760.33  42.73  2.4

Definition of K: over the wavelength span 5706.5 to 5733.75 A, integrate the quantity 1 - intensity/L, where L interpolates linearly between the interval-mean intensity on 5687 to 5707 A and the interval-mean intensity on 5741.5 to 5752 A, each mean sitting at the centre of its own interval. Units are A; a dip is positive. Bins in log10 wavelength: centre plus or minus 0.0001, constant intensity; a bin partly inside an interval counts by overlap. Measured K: 1.2 A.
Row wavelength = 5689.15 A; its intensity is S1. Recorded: 38.32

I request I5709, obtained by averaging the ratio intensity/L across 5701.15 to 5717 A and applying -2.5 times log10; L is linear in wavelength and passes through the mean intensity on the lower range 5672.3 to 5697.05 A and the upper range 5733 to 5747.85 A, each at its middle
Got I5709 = -0.03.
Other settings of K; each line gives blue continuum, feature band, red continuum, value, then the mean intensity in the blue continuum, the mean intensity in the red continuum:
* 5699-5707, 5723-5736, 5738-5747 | 0.46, 44.4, 41.6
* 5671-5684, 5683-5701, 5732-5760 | -0.69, 39.3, 41.8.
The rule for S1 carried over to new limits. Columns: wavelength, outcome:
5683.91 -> 40.6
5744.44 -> 43.87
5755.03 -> 40.2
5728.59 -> 37.74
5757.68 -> 38.29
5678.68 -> 39.76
